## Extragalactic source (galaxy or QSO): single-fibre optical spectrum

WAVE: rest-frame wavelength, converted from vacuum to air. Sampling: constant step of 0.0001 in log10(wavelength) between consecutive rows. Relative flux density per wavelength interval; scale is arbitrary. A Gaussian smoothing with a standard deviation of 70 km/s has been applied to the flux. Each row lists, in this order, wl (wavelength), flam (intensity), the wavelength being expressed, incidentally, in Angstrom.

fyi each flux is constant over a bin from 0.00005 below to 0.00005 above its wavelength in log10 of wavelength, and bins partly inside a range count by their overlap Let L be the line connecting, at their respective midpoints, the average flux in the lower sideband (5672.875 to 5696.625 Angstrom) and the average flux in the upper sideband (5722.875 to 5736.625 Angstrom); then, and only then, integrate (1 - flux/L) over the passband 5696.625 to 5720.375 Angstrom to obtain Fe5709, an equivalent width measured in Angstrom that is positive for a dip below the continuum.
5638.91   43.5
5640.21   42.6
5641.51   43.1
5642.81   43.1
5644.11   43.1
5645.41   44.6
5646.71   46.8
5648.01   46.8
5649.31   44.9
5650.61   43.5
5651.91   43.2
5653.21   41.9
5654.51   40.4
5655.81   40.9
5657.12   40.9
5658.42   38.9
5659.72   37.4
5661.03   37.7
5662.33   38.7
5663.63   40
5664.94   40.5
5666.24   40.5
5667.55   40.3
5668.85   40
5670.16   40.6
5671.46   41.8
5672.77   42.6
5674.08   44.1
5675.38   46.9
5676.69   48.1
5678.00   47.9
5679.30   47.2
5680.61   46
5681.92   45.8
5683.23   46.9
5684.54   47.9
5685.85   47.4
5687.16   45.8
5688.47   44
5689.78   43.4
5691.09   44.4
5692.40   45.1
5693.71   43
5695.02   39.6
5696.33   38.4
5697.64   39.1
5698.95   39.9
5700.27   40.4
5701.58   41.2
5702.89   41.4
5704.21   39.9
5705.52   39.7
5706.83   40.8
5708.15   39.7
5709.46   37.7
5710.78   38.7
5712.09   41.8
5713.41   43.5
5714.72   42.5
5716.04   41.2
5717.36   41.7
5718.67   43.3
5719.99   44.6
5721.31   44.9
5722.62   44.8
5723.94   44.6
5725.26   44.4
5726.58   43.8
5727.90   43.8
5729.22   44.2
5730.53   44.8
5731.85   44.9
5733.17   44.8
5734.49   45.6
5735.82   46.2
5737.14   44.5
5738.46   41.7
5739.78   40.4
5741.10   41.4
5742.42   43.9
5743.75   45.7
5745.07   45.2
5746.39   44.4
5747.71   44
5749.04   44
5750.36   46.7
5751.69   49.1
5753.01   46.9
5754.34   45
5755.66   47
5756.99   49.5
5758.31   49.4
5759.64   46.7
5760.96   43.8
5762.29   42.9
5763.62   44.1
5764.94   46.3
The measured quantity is 2.1 Angstrom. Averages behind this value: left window 45.1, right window 44.7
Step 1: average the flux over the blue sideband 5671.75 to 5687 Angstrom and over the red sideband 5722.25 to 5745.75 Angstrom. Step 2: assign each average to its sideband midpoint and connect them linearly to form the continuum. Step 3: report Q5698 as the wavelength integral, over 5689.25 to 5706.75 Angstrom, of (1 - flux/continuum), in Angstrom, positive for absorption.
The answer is 1.7 Angstrom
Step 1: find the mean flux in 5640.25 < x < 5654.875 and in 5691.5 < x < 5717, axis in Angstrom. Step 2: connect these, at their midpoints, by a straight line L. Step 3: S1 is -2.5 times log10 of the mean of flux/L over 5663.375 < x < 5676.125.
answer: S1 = 0.02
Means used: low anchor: 43.8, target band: 41.8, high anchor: 40.8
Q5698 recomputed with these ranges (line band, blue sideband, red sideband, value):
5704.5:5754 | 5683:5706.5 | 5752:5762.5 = 1.47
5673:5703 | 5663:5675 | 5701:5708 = -2.37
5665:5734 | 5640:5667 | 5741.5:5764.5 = 0.92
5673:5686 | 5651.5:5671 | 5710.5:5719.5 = -1.88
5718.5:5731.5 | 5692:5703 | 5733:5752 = -0.42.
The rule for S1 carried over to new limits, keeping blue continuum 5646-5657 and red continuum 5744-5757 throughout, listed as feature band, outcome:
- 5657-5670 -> 0.111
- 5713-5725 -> 0.041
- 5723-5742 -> 0.038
